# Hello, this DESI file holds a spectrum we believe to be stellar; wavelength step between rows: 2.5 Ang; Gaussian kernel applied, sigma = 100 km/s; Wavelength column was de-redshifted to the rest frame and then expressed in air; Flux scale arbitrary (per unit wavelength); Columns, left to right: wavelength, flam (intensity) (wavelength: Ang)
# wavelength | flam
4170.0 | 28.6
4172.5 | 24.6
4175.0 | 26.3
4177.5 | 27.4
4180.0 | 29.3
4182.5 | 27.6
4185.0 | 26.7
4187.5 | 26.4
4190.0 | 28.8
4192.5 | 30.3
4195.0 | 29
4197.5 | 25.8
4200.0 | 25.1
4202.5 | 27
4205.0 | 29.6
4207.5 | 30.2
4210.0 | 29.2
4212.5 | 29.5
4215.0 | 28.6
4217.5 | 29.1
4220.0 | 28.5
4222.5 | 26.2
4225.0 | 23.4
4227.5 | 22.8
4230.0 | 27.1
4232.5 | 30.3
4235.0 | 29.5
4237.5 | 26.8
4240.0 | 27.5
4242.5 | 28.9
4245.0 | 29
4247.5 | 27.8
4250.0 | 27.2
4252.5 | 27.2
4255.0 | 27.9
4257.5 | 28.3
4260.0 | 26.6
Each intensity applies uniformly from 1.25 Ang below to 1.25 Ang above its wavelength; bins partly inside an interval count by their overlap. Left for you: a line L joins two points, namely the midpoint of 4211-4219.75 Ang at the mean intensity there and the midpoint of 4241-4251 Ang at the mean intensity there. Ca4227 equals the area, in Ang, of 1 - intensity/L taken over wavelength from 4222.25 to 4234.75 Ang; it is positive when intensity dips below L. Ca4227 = 1.1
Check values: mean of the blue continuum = 29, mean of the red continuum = 28.2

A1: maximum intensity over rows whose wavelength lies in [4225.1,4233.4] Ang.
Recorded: 30.3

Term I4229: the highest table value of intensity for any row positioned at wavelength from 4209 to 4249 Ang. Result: 30.3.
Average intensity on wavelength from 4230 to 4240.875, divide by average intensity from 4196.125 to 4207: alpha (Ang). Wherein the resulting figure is 1.05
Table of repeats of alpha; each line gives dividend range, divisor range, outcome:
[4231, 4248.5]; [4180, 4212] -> 1.02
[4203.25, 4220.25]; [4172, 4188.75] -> 1.08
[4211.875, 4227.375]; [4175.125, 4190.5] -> 0.98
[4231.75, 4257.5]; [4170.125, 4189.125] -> 1.04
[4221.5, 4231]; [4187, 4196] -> 0.86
